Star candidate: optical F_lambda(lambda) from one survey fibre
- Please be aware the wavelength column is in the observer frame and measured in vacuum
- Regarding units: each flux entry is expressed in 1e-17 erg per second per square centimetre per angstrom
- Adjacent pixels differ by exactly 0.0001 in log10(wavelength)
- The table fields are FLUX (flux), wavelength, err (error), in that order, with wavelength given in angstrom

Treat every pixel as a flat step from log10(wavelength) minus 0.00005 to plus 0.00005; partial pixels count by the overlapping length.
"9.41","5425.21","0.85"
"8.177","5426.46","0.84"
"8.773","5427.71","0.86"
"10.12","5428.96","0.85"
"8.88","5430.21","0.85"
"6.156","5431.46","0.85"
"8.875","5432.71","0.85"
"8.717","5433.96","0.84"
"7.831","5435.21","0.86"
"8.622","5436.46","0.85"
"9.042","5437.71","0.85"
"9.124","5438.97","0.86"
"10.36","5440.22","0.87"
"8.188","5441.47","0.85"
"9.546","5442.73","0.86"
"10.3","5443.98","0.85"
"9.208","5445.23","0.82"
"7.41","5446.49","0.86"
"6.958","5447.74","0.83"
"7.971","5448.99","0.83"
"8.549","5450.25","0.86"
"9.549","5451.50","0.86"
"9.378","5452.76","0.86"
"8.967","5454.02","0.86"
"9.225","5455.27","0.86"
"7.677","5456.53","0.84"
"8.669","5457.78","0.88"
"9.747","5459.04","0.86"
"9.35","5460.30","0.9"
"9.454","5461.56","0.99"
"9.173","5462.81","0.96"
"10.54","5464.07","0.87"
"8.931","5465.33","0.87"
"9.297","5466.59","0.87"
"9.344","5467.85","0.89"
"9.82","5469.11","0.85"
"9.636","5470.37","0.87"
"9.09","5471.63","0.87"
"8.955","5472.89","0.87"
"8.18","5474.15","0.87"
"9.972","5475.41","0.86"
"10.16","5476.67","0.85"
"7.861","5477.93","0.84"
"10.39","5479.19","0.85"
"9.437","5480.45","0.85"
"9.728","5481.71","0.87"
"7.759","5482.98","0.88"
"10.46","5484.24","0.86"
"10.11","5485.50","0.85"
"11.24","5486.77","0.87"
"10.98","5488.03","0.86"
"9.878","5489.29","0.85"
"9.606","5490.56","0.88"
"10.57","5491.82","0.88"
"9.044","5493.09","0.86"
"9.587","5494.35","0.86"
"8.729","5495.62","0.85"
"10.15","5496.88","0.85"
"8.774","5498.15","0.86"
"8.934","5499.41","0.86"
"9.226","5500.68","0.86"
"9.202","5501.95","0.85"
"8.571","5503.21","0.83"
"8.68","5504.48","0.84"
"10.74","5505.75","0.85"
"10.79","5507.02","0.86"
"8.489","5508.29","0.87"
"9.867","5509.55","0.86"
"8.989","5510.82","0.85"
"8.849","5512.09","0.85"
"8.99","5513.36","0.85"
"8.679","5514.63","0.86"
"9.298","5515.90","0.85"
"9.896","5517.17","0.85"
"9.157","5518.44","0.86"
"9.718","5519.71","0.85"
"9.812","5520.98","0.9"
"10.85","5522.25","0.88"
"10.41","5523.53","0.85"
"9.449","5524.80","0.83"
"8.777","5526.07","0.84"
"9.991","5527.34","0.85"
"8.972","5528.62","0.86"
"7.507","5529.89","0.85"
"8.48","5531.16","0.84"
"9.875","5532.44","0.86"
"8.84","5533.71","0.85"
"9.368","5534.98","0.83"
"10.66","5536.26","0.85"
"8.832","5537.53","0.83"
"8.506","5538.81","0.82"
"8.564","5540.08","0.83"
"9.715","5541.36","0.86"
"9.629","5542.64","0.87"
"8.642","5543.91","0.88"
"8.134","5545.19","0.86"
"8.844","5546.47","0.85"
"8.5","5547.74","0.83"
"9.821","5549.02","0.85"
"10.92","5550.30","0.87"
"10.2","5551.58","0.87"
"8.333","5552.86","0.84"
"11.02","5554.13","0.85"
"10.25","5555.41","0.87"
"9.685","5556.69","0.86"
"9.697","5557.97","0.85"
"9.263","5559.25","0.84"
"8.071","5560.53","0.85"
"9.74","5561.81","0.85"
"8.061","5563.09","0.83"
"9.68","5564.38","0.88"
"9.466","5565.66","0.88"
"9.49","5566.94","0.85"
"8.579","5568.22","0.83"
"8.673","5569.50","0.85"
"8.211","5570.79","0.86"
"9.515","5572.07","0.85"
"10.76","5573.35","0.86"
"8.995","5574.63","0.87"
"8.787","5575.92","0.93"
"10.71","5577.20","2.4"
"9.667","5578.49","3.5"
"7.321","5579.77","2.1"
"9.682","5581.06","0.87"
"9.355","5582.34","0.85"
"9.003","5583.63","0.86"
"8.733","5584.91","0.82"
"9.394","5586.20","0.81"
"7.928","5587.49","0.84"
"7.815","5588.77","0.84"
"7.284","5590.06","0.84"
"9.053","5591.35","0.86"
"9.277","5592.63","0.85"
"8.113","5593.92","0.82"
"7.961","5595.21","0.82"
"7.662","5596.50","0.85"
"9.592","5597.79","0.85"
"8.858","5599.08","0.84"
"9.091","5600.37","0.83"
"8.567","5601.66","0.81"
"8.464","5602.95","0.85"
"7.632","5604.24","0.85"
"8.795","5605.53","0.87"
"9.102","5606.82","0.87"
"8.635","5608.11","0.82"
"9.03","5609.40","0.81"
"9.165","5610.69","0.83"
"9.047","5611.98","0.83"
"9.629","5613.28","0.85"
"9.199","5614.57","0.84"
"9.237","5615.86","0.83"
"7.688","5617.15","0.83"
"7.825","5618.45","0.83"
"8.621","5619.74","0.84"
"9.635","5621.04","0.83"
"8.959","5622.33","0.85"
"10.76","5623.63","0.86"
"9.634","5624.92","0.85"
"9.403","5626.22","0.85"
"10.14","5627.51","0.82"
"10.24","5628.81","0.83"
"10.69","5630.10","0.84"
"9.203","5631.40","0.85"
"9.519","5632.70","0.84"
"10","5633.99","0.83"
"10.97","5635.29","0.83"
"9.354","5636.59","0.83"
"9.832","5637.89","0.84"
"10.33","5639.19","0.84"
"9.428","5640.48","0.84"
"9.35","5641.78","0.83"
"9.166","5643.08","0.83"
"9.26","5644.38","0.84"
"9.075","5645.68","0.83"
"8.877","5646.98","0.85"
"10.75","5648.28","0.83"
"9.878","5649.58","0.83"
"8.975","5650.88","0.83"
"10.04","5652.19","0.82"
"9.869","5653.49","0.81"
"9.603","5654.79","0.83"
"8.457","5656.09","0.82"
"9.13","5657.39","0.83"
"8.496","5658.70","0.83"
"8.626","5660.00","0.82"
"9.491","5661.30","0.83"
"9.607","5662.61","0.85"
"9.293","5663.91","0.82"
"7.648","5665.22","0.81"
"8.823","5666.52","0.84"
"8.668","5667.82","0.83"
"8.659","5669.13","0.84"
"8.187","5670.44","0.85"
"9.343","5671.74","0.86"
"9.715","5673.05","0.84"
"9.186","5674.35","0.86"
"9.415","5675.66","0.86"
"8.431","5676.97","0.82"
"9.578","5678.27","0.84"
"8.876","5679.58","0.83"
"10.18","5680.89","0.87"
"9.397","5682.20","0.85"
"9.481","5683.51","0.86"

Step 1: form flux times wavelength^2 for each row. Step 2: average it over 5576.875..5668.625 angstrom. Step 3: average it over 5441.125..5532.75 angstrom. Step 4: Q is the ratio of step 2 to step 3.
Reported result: 1.03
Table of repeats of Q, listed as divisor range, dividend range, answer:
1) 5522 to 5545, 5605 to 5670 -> 1.05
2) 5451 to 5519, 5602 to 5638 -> 1.04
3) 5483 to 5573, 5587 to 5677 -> 1.01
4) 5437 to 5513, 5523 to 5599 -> 1.01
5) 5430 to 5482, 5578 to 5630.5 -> 1.04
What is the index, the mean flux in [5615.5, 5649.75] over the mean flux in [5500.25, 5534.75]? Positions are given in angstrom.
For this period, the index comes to 1.0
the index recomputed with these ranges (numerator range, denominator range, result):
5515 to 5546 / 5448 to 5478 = 1.02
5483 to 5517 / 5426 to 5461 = 1.09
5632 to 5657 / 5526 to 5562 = 1.04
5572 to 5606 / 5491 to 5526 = 0.93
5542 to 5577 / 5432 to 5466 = 1.04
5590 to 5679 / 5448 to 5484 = 1.00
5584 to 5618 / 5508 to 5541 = 0.93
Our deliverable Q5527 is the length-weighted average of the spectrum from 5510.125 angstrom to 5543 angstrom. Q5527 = 9.3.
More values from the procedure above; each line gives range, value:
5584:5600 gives 8.49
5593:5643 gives 9.19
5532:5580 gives 9.31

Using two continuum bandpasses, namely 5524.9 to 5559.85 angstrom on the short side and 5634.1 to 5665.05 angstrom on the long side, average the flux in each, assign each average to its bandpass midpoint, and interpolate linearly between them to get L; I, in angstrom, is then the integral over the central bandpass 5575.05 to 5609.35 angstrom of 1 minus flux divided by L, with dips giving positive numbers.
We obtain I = 2.4 angstrom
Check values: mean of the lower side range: 9.3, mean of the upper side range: 9.45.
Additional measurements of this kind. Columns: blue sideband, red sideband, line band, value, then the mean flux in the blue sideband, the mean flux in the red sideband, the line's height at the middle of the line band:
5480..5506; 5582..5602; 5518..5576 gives -1.82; 9.57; 8.59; 9.04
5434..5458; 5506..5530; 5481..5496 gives -1.06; 8.77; 9.46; 9.18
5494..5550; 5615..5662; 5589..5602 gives 1.20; 9.27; 9.46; 9.39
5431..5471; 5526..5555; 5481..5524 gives -2.20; 8.94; 9.24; 9.11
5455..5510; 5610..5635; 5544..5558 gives -0.15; 9.46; 9.42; 9.44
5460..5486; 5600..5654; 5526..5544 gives 0.53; 9.41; 9.36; 9.39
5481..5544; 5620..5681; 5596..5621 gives 1.75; 9.44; 9.41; 9.42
